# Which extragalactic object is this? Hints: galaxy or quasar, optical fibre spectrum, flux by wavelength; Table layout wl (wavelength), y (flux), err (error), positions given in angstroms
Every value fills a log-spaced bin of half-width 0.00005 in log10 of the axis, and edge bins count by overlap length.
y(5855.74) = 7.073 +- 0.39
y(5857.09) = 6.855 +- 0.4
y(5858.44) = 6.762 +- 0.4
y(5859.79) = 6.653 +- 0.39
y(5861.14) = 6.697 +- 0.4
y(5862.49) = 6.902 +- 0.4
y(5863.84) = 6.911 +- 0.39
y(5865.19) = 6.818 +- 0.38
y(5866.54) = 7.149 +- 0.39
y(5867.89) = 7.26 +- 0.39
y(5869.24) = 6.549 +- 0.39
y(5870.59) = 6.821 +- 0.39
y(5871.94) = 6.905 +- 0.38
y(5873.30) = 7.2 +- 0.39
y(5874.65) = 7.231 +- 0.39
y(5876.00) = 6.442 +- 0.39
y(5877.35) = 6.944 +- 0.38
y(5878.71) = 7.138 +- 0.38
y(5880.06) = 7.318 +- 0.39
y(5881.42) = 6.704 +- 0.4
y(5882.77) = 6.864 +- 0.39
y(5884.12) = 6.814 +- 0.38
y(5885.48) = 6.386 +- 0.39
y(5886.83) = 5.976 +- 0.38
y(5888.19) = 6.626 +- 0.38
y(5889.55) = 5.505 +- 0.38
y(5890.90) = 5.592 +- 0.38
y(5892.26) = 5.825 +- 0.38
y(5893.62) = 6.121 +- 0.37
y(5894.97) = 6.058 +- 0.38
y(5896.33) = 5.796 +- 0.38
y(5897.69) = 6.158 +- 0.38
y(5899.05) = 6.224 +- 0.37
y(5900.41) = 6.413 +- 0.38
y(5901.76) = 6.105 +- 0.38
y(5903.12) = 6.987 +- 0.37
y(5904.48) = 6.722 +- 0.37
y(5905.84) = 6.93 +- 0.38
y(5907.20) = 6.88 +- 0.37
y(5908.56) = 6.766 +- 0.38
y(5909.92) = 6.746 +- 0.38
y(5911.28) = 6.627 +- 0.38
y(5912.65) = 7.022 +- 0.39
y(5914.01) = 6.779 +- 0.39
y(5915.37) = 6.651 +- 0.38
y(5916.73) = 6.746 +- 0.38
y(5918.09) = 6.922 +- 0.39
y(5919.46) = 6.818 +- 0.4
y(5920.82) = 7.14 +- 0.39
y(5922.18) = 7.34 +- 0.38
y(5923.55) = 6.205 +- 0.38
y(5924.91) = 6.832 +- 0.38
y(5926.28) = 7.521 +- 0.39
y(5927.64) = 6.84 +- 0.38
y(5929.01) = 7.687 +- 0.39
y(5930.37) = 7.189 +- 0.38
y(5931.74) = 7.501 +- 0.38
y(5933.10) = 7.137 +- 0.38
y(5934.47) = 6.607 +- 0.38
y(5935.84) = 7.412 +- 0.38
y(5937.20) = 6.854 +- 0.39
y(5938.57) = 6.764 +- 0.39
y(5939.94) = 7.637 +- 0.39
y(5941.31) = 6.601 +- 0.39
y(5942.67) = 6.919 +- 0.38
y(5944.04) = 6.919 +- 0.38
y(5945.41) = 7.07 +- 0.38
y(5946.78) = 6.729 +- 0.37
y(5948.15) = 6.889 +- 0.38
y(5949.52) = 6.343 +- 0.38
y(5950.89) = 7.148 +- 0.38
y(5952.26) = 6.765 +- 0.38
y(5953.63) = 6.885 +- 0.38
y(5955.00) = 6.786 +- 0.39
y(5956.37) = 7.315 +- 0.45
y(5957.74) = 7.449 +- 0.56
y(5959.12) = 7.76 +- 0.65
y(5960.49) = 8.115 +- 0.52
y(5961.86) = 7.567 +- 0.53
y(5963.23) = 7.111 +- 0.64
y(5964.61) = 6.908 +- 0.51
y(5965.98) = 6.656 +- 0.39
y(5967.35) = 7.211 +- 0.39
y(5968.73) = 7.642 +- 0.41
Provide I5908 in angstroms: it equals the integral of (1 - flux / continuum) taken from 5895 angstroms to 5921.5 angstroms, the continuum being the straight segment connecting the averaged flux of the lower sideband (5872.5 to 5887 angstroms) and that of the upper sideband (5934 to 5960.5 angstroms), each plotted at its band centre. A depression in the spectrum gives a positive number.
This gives 1.1 angstroms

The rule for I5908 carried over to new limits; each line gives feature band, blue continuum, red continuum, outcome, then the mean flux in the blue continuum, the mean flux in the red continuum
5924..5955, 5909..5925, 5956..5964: 0.8 angstroms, 6.82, 7.55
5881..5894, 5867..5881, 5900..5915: 1.2 angstroms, 6.98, 6.73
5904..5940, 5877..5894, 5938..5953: -1.3 angstroms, 6.44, 6.89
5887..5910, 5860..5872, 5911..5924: 1.9 angstroms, 6.88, 6.84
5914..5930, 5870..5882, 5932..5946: 0.1 angstroms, 6.97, 7.01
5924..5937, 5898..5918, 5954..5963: -0.2 angstroms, 6.68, 7.46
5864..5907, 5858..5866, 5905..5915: 1.5 angstroms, 6.8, 6.81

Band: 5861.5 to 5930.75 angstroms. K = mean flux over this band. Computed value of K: 6.71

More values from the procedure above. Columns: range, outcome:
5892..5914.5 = 6.49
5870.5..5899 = 6.48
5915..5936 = 7.03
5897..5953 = 6.87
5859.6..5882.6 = 6.93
